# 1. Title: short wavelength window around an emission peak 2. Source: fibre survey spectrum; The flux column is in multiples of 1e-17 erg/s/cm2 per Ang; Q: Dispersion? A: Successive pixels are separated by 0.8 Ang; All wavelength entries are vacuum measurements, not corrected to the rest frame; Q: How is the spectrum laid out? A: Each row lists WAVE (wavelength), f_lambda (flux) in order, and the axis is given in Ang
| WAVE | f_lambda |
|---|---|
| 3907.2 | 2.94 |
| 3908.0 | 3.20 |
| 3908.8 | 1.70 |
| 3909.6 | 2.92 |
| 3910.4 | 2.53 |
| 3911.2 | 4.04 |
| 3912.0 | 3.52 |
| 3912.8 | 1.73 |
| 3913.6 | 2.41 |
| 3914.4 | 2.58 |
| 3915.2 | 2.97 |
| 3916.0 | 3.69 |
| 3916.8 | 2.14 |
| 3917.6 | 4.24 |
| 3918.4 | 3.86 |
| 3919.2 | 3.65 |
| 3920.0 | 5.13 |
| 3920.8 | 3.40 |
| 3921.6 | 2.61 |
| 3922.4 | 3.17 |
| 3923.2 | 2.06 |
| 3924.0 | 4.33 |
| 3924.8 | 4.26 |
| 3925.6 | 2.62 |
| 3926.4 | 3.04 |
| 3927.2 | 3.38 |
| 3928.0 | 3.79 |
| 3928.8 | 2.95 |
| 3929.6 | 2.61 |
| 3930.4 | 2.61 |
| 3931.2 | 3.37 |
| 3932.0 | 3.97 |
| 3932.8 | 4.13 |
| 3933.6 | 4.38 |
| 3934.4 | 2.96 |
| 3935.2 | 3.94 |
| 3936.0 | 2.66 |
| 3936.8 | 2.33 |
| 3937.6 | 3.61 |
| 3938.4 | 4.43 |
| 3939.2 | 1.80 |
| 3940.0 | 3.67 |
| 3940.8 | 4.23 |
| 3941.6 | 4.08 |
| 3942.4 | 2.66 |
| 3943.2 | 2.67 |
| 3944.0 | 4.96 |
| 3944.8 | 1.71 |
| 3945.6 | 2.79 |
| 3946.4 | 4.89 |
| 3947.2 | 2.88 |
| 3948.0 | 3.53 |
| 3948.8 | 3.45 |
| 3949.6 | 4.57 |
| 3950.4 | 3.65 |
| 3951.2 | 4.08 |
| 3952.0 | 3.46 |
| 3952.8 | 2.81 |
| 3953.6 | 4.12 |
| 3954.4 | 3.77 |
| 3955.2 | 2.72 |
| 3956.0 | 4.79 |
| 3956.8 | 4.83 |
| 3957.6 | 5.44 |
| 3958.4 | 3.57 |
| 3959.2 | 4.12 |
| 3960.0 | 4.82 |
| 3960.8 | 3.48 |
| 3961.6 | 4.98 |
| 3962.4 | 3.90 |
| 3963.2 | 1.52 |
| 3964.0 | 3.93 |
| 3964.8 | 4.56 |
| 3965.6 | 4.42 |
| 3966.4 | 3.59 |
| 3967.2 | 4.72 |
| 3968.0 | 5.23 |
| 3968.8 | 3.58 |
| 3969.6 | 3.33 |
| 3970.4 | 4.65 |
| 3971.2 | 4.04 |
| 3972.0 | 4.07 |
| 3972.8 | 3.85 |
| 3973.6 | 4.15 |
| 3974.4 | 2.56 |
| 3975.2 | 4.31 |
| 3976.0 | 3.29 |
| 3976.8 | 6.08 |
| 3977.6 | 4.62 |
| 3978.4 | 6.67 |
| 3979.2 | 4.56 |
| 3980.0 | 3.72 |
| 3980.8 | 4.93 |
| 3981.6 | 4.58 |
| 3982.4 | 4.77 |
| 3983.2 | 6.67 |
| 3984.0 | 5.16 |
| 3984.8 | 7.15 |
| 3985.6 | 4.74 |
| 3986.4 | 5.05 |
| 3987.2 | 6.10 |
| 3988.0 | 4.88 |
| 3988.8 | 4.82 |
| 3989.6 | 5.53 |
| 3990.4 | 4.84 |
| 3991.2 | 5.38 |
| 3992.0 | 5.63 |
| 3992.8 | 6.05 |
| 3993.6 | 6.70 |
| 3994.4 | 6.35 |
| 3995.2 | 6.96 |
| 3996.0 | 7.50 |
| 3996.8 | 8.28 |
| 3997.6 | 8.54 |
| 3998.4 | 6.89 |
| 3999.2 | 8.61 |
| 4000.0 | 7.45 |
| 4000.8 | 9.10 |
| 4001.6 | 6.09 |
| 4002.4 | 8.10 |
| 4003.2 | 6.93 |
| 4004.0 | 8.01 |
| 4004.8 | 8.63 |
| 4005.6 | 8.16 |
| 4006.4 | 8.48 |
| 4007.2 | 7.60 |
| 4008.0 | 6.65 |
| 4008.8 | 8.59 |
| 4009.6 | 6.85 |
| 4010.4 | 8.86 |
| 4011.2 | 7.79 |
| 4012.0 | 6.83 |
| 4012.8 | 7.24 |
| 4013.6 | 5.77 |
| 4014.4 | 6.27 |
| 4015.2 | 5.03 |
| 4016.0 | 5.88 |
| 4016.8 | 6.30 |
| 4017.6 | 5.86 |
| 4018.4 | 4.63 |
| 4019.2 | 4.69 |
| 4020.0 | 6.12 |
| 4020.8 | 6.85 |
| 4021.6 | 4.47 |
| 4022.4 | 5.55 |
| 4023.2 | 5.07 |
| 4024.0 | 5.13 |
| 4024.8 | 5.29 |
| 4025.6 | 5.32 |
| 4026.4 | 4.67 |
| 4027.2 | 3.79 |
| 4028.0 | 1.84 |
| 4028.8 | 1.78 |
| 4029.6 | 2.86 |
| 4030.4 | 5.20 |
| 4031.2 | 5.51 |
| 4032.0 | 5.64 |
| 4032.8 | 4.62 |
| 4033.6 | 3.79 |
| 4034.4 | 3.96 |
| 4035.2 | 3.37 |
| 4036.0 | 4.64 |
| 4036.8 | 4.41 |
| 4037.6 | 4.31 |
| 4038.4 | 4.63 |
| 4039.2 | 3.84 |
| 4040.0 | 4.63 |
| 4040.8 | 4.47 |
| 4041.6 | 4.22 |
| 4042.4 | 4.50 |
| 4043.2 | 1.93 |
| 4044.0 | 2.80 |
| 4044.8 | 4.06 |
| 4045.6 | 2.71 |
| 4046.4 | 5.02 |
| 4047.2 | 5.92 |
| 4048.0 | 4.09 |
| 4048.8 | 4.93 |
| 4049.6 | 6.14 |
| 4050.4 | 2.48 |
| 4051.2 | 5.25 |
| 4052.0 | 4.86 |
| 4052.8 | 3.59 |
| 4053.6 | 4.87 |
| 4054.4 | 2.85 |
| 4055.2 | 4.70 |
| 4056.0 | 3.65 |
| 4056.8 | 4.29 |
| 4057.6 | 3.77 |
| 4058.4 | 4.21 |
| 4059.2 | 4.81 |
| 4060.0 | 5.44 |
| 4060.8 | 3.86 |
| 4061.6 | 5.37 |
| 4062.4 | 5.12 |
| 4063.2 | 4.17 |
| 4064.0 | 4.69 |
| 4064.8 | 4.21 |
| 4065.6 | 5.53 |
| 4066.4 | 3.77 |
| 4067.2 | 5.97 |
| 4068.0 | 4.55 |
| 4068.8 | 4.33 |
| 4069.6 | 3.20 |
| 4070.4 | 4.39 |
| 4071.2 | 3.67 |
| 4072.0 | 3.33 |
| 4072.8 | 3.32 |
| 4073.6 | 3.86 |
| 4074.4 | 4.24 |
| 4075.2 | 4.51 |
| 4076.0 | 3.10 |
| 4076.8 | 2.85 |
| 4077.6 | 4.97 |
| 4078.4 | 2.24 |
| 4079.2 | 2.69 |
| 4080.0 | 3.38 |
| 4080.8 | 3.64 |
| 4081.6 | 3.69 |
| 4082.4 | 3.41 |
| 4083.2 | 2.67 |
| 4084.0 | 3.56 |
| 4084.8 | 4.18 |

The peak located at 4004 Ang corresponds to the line C IV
